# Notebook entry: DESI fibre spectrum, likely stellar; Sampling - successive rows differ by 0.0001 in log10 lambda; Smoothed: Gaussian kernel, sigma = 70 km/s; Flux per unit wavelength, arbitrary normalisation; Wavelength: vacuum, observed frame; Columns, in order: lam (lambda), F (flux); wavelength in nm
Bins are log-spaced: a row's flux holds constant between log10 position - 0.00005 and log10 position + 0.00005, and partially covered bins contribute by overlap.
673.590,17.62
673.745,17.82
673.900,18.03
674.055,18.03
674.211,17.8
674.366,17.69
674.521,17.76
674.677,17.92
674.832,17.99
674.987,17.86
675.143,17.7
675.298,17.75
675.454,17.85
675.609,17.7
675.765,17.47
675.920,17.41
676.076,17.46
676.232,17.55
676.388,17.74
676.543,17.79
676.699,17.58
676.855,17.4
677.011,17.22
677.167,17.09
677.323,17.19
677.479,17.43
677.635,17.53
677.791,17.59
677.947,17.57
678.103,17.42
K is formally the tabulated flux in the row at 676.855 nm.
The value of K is 17.4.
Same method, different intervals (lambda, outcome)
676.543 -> 17.79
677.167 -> 17.09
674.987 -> 17.86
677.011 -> 17.22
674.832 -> 17.99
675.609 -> 17.7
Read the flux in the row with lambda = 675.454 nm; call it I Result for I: 17.85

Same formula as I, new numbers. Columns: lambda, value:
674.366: 17.69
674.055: 18.03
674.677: 17.92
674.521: 17.76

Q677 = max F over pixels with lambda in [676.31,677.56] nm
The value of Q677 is 17.79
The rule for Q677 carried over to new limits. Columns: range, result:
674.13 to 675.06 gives 17.99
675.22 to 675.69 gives 17.85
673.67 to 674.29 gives 18.03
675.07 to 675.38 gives 17.75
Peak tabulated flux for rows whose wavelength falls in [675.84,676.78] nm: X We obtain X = 17.79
